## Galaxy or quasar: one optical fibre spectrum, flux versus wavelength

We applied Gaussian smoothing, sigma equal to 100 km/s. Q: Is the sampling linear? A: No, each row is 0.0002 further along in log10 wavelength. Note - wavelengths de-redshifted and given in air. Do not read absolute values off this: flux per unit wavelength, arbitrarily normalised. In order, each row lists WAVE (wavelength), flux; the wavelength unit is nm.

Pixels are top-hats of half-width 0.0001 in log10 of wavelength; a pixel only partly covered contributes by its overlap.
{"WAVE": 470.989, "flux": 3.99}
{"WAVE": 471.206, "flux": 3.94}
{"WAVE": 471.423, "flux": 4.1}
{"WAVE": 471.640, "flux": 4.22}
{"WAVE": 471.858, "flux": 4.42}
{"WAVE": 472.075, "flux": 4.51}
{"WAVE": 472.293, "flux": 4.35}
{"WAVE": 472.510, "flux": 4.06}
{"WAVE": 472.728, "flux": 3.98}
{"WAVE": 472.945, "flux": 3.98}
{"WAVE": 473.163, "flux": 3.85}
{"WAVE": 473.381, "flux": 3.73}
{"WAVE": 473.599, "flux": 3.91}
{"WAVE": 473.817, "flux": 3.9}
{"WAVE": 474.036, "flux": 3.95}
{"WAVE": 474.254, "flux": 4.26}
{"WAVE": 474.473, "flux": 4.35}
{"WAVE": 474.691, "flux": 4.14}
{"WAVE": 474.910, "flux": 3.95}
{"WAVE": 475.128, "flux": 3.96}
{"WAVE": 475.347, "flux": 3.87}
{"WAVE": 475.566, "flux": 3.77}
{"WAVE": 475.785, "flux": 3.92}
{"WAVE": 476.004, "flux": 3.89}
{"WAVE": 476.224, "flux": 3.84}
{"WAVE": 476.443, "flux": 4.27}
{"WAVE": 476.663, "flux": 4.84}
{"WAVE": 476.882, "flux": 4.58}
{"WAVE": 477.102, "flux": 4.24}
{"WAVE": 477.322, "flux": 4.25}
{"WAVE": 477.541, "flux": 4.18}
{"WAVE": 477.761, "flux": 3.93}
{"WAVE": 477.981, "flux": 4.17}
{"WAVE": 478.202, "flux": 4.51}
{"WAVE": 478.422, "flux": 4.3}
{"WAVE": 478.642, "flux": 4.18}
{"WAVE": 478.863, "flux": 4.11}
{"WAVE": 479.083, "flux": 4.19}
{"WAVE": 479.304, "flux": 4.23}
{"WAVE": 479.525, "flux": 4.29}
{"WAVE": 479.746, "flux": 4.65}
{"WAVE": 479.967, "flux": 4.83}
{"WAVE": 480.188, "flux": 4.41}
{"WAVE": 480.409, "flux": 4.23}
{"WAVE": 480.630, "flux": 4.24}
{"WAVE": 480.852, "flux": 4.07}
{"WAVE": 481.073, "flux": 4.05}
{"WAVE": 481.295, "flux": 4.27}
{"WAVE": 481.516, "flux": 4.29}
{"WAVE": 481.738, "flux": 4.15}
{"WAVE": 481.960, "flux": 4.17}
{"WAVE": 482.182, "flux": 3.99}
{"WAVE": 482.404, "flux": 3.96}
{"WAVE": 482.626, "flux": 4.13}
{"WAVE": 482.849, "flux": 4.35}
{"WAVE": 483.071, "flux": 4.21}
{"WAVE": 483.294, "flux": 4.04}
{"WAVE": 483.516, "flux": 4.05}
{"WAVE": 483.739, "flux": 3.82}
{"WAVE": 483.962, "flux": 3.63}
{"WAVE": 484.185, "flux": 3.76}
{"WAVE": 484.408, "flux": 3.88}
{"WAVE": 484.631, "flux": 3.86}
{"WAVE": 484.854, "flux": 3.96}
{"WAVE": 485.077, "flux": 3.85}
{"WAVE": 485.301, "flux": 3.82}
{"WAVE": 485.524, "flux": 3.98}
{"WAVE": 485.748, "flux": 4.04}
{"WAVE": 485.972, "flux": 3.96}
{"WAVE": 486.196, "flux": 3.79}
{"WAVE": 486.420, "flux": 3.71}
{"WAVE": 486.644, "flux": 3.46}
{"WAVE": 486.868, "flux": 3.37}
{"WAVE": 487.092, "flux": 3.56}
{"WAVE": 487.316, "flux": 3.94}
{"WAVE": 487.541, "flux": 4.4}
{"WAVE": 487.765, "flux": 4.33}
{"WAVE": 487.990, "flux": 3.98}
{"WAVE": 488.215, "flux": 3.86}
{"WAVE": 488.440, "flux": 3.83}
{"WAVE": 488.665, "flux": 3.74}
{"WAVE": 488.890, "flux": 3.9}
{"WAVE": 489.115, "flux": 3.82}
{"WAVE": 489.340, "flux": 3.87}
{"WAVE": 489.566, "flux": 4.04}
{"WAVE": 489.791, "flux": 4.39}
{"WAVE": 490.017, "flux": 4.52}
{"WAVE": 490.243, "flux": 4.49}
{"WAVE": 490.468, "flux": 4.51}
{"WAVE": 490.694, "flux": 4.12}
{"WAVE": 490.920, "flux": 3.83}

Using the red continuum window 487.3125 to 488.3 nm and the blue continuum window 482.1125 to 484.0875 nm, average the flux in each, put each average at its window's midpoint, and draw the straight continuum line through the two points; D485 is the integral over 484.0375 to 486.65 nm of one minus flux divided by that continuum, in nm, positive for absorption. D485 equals 0.14 nm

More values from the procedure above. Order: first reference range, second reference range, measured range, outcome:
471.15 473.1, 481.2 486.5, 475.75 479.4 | -0.120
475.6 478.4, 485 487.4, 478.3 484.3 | -0.250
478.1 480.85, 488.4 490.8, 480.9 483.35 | 0.076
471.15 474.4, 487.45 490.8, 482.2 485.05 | 0.096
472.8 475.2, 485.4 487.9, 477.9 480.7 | -0.278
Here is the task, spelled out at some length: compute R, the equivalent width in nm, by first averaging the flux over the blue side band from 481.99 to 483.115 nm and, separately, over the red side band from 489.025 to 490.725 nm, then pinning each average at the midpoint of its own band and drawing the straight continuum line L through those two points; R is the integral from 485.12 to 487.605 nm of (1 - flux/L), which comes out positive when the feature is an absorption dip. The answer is 0.22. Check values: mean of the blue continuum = 4.13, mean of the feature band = 3.81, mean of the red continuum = 4.23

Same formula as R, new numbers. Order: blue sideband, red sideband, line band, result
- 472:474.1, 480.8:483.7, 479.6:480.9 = -0.10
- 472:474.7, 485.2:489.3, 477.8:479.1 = -0.08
